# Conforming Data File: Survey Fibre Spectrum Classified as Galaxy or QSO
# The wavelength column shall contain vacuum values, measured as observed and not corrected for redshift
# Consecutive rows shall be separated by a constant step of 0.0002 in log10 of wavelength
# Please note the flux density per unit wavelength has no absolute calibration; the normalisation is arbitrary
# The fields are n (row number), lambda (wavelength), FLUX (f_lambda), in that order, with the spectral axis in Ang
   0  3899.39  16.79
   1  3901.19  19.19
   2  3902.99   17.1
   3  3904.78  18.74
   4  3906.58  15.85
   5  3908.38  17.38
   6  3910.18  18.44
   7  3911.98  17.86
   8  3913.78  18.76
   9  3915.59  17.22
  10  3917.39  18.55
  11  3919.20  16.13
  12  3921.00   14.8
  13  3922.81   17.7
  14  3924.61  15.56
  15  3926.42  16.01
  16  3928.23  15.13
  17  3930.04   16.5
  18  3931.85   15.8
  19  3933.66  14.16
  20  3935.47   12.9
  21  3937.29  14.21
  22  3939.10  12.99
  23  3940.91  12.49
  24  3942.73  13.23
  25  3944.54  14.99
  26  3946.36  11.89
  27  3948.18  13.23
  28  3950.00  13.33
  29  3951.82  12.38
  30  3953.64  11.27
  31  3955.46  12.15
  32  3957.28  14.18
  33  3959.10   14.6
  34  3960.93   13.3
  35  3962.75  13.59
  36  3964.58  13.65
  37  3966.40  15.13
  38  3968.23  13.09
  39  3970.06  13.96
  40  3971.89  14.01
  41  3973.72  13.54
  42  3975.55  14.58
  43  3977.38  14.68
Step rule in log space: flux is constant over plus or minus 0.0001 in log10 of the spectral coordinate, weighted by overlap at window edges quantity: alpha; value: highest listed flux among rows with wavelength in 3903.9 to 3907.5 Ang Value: 18.74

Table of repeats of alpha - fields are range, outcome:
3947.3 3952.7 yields 13.33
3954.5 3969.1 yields 15.13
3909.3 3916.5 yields 18.76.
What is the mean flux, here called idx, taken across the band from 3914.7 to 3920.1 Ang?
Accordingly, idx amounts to 17.3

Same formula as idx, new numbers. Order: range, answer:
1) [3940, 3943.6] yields 12.9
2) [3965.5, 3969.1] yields 14.1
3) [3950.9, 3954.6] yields 11.8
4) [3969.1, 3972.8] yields 14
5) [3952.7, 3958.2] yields 12.6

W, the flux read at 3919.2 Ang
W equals 16.13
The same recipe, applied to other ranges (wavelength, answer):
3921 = 14.8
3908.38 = 17.38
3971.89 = 14.01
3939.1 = 12.99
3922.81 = 17.7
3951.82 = 12.38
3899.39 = 16.79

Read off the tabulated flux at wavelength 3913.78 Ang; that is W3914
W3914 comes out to 18.76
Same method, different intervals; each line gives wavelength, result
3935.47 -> 12.9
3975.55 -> 14.58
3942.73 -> 13.23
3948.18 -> 13.23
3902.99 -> 17.1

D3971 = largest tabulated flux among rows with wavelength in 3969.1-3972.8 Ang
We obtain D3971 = 14.01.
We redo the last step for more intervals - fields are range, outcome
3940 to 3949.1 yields 14.99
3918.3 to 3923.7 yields 17.7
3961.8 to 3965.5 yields 13.65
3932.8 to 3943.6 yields 14.21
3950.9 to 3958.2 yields 14.18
